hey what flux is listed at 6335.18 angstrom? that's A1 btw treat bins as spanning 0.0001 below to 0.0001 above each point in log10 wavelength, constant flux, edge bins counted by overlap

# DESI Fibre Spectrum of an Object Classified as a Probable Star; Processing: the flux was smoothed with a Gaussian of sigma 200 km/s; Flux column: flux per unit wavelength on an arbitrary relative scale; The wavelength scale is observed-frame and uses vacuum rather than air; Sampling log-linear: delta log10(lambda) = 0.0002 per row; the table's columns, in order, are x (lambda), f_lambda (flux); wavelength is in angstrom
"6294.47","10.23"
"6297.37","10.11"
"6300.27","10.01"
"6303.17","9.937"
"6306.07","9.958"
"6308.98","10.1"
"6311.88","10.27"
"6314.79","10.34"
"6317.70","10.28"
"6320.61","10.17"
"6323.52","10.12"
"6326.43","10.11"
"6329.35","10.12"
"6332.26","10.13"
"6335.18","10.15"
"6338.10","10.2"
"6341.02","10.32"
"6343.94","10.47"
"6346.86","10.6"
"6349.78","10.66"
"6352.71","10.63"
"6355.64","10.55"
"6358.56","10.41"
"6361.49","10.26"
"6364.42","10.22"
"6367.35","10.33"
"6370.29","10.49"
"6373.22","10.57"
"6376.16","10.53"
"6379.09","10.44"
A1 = 10.15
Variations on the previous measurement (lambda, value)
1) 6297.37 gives 10.11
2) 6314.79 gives 10.34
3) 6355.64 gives 10.55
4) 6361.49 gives 10.26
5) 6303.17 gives 9.937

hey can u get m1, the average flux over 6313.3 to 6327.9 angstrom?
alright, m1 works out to 10.2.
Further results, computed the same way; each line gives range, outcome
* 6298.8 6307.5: 9.98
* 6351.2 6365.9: 10.4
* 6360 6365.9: 10.2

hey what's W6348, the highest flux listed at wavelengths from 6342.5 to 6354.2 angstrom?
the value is 10.66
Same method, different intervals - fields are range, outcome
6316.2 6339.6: 10.28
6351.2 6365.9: 10.63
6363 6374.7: 10.57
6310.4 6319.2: 10.34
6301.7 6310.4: 10.1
